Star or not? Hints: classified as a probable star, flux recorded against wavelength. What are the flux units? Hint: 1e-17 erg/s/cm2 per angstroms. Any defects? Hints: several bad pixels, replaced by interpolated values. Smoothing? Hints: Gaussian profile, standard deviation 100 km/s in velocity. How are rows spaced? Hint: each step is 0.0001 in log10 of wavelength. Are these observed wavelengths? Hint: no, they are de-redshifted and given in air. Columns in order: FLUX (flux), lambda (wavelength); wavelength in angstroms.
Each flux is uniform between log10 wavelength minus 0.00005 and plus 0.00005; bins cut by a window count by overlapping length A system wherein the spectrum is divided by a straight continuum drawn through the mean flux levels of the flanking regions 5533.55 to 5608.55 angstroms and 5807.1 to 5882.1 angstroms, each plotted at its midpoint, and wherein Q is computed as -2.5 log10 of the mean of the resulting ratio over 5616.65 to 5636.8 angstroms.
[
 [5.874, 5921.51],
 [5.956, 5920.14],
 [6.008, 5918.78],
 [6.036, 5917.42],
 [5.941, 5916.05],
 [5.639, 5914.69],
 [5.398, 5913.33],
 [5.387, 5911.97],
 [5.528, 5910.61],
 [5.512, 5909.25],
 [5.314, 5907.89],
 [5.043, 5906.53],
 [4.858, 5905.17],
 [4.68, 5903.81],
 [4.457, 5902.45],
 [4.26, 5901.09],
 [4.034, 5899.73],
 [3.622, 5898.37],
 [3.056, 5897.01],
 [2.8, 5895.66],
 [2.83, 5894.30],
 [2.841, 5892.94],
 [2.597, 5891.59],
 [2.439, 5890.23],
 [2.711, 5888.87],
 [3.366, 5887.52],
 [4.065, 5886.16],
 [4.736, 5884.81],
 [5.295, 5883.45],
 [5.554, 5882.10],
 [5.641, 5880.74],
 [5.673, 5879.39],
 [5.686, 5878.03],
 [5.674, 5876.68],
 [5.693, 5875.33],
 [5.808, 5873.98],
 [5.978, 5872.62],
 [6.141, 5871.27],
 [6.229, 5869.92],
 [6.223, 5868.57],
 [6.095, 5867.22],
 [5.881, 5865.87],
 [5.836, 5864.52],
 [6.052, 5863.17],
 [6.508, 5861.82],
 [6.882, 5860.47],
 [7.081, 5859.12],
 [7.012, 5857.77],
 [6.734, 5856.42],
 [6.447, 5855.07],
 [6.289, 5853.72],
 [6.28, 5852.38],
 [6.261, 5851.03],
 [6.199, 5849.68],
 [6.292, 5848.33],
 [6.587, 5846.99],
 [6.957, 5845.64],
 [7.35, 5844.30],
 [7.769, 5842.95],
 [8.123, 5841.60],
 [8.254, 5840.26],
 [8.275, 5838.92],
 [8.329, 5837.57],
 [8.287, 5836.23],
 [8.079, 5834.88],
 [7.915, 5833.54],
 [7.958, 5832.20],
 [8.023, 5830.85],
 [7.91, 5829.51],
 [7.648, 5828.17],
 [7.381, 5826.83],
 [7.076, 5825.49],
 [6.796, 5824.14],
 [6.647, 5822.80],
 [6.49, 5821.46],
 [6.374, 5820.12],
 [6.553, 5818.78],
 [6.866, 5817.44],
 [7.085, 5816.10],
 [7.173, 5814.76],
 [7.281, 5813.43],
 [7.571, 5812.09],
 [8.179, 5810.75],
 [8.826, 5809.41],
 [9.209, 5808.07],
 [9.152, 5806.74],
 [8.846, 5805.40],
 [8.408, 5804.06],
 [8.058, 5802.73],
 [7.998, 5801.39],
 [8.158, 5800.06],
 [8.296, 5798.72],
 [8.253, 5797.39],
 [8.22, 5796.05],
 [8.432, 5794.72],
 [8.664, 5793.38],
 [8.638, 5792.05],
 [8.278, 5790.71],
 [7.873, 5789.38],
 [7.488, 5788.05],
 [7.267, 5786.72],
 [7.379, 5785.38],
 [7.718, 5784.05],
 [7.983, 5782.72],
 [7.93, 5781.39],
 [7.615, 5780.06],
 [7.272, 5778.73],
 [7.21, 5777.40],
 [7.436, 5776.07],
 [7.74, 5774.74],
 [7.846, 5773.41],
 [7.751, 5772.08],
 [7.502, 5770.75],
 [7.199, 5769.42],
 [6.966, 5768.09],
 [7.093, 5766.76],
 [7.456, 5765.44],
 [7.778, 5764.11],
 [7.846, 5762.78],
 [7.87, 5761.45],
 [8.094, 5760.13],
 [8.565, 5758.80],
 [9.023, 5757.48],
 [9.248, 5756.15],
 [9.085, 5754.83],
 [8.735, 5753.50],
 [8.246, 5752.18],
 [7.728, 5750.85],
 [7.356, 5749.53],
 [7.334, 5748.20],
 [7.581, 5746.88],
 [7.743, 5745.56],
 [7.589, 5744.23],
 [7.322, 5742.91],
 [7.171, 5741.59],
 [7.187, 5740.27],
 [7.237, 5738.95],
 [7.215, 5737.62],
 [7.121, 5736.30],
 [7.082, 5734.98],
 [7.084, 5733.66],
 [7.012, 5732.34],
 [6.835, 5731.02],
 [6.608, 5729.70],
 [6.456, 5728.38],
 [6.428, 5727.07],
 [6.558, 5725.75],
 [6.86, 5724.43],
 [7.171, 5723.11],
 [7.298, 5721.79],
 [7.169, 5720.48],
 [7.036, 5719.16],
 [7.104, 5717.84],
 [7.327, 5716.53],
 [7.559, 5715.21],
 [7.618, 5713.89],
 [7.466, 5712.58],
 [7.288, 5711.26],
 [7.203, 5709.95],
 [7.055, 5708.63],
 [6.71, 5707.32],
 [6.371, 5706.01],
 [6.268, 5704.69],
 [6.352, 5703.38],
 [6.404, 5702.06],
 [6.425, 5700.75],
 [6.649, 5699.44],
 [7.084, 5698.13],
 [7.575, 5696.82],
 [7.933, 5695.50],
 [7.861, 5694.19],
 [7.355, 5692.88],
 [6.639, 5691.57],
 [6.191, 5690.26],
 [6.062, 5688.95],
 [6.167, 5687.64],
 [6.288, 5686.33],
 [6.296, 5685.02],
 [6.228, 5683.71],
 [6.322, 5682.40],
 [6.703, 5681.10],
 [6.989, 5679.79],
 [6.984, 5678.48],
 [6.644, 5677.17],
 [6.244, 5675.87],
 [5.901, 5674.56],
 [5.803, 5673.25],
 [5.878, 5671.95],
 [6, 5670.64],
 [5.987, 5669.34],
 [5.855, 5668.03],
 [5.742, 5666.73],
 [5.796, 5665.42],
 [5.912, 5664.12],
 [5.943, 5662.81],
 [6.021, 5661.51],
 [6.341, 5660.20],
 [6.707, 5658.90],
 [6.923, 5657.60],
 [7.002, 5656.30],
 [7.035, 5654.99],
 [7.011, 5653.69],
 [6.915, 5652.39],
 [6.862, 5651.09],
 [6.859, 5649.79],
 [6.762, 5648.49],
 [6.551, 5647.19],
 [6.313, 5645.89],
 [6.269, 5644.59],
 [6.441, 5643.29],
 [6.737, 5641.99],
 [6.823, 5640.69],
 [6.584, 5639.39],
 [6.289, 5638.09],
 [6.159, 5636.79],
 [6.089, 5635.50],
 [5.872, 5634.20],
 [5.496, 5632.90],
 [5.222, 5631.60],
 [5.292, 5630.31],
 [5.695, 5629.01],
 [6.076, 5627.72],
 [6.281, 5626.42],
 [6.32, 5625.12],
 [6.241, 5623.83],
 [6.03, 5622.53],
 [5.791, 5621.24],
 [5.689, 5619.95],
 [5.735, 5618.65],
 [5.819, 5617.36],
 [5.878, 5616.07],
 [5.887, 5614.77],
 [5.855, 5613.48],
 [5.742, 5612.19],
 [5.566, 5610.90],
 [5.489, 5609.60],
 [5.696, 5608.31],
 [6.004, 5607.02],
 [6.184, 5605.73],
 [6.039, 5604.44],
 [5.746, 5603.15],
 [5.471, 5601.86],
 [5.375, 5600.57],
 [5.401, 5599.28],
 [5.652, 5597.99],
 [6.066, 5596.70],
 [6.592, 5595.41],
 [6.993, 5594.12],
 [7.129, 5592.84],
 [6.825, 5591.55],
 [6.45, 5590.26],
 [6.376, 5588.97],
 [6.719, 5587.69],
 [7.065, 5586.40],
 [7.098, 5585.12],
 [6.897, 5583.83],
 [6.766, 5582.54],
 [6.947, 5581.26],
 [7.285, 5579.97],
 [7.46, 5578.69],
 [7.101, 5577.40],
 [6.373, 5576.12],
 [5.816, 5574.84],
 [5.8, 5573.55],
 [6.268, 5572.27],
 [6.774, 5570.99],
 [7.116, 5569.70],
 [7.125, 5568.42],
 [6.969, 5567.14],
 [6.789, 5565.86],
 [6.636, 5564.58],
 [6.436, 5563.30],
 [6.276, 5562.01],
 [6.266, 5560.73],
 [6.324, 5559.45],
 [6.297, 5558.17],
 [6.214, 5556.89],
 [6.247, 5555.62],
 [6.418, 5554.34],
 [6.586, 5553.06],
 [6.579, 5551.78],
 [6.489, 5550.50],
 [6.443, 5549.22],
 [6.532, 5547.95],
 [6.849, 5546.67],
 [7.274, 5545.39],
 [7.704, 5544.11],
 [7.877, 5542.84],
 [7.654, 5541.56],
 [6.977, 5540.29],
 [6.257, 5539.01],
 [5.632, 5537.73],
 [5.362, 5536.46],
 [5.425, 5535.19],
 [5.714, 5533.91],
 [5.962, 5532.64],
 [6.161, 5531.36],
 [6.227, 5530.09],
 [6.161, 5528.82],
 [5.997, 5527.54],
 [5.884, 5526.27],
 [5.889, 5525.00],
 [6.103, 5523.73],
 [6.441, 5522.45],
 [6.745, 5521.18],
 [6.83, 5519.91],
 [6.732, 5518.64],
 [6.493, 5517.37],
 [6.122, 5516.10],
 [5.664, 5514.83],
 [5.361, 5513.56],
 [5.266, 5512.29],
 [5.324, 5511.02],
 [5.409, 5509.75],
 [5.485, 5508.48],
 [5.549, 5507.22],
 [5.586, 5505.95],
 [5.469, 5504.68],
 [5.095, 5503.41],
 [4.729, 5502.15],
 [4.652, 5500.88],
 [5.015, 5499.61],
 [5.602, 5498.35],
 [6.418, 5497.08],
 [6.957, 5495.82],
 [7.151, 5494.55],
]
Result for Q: 0.13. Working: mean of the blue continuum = 6.5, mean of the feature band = 5.86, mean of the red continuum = 6.93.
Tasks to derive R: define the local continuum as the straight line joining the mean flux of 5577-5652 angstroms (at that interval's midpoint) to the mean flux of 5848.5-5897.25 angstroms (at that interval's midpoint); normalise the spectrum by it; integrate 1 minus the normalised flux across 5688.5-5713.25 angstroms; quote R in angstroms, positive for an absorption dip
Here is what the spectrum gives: -4.0 angstroms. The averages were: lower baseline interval 6.24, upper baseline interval 5.32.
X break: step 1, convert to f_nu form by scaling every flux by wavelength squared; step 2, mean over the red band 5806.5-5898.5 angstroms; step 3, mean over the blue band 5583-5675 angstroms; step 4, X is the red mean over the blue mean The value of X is 1.1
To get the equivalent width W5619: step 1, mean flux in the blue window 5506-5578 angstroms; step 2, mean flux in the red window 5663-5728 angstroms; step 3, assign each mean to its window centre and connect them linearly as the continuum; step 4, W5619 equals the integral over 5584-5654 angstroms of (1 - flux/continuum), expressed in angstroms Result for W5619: 3.4 angstroms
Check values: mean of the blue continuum 6.32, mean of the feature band 6.18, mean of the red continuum 6.66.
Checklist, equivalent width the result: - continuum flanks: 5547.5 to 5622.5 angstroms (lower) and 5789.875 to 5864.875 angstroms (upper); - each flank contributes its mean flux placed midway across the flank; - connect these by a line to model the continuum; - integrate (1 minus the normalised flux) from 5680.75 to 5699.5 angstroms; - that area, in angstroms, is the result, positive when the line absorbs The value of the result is 0.23 angstroms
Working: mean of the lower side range 6.33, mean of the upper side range 7.51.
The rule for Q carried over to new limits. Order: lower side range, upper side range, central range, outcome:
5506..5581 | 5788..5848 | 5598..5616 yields 0.17 mag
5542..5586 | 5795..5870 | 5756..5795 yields -0.09 mag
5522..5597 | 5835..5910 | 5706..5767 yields -0.23 mag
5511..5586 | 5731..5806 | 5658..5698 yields 0.13 mag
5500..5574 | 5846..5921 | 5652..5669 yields -0.09 mag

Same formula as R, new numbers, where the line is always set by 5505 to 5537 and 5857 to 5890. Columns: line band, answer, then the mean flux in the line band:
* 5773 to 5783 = -3.4 angstroms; 7.61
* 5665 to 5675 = -0.1 angstroms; 5.87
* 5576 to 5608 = -3.4 angstroms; 6.47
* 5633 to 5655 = -2.7 angstroms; 6.52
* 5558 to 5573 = -1.9 angstroms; 6.61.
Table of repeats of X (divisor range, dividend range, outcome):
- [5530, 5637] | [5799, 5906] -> 1.10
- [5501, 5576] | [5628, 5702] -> 1.08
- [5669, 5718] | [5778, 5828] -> 1.20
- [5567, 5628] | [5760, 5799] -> 1.32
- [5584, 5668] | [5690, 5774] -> 1.23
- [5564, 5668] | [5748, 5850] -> 1.31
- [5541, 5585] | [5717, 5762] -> 1.18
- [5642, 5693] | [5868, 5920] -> 0.81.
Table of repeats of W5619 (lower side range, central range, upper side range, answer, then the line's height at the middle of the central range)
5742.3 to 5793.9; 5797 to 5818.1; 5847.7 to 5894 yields -3.46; 6.94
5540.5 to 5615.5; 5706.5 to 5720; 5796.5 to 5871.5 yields -0.60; 6.92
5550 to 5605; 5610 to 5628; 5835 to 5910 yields 1.29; 6.37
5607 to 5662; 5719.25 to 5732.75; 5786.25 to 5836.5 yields 0.37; 7.04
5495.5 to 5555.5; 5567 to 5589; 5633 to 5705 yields -1.89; 6.25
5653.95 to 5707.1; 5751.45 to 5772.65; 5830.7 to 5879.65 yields -4.53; 6.62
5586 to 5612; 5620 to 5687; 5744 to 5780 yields 4.11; 6.69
